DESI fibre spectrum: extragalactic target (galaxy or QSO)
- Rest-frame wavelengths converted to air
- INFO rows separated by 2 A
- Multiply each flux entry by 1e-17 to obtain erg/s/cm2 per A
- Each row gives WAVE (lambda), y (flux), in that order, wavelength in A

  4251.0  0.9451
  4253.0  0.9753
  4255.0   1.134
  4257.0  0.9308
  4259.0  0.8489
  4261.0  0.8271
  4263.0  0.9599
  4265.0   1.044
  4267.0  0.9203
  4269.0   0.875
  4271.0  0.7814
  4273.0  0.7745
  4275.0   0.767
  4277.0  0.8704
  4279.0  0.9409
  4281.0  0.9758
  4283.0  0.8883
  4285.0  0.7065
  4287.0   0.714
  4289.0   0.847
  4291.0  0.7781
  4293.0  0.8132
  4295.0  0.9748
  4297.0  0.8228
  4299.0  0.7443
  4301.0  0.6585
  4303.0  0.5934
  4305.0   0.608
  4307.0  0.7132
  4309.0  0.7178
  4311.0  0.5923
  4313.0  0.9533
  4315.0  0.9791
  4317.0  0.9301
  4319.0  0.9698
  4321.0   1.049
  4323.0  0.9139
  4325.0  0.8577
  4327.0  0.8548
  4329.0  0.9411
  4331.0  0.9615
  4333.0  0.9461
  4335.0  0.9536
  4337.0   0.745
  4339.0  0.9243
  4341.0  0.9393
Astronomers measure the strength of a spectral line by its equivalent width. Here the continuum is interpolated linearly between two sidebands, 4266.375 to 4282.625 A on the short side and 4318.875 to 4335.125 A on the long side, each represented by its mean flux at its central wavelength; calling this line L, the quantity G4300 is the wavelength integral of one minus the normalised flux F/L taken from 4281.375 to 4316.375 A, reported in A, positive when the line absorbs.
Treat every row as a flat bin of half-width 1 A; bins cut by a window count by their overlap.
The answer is 4.7 A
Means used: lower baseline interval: 0.863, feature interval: 0.776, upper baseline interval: 0.936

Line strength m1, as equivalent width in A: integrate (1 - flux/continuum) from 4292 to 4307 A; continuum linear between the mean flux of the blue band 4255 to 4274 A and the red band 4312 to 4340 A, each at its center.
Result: 2.8 A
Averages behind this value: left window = 0.898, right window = 0.927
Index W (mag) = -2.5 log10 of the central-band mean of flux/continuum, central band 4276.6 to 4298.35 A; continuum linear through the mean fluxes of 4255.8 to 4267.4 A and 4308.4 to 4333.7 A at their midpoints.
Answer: 0.08 mag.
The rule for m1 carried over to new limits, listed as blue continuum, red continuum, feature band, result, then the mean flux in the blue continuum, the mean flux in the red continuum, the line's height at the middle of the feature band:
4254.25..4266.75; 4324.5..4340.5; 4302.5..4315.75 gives 2.6 A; 0.952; 0.901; 0.917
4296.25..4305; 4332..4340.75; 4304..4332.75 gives -2.4 A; 0.69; 0.896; 0.793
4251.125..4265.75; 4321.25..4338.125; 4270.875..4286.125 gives 1.7 A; 0.958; 0.904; 0.942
